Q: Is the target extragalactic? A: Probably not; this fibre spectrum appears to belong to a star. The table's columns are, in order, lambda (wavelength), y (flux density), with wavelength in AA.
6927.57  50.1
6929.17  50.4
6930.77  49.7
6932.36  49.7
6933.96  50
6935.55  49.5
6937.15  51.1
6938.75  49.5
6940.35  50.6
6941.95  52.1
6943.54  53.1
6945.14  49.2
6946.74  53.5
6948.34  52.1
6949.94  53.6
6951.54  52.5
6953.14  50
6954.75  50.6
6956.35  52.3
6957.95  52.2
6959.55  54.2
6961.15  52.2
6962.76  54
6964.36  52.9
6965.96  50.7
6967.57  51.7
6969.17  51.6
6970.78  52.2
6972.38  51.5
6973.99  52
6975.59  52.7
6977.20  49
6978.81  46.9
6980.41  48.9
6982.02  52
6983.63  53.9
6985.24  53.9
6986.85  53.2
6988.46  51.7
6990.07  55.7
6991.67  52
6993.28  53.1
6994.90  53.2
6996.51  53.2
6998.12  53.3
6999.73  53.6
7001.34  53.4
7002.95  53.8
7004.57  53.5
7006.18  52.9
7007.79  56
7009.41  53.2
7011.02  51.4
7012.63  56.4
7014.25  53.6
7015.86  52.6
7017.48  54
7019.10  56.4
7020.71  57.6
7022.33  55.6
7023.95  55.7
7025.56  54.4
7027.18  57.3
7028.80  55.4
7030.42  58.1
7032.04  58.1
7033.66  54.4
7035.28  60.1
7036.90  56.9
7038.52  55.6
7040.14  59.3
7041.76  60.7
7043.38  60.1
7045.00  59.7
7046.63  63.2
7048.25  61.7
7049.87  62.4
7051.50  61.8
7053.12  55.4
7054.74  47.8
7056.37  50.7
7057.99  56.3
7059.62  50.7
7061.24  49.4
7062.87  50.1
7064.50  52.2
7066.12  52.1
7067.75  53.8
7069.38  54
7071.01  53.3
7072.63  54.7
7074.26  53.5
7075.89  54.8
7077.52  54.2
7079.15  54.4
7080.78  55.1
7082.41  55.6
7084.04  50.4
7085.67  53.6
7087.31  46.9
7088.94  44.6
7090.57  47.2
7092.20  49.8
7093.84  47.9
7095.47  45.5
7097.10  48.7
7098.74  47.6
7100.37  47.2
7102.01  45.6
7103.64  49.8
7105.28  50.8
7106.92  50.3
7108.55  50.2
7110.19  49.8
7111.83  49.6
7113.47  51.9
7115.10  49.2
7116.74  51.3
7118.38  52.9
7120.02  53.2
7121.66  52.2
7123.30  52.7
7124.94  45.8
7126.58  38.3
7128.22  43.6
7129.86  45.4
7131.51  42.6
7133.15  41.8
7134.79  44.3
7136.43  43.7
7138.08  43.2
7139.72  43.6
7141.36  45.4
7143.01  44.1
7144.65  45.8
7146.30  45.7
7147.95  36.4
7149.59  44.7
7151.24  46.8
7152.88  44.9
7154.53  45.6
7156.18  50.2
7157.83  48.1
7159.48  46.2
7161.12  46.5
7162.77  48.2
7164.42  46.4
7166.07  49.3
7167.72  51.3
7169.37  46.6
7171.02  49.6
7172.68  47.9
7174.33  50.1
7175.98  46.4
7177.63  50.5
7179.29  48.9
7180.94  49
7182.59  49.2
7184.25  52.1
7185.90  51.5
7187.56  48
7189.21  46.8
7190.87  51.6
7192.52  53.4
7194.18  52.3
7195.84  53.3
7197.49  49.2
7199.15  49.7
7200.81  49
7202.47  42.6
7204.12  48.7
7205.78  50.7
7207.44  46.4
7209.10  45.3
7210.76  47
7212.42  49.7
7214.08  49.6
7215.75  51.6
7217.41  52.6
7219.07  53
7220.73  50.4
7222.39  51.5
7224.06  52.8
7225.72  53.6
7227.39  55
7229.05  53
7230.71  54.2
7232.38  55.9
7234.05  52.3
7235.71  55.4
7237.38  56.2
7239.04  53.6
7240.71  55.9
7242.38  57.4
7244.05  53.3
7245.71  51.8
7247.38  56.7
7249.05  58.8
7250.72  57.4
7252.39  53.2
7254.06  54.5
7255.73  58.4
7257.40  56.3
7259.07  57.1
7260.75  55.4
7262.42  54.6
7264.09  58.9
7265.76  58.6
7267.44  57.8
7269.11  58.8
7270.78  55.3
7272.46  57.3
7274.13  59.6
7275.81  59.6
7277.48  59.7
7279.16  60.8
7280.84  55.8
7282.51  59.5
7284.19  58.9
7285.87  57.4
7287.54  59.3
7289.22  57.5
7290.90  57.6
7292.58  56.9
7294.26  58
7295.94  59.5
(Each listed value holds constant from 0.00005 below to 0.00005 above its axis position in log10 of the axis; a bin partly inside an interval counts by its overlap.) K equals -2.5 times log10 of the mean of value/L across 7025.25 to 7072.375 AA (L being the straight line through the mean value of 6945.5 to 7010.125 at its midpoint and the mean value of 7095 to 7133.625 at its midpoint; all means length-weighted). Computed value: -0.12 mag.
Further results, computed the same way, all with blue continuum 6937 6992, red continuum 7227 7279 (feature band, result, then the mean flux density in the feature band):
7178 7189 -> 0.12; 49.6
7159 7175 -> 0.14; 48.2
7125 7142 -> 0.25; 43.3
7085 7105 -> 0.13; 47.9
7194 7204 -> 0.13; 49.1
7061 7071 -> 0.03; 52.1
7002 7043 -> -0.06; 55.8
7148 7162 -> 0.19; 46.1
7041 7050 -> -0.15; 61.2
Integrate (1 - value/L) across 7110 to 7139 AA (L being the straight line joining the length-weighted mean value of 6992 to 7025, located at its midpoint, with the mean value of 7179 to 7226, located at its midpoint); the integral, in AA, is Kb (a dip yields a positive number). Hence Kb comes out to 2.47 AA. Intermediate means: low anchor 54.1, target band 47.2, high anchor 50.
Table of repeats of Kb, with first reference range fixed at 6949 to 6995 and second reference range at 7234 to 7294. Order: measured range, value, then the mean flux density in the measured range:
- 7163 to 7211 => 5.68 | 49.1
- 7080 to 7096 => 1.27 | 49.7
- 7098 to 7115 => 1.58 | 49.3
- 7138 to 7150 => 2.48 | 43.6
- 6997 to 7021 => -0.61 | 54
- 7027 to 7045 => -1.62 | 57.9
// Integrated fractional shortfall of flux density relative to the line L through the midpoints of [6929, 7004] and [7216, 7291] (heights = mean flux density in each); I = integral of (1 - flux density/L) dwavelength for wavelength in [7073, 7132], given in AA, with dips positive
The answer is 4.67 AA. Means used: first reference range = 51.9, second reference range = 56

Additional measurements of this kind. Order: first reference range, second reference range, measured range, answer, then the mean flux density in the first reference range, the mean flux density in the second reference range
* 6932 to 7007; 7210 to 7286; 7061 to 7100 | 1.6 AA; 52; 55.3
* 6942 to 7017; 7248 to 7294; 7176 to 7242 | 6.4 AA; 52.5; 57.6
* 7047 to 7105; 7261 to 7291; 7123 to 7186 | 9.4 AA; 52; 58.1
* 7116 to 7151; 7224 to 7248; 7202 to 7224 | 1.3 AA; 45.6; 54.5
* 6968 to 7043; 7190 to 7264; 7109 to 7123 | 0.6 AA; 54.2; 52.8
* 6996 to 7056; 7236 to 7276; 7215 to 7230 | 1.0 AA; 56.2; 56.5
